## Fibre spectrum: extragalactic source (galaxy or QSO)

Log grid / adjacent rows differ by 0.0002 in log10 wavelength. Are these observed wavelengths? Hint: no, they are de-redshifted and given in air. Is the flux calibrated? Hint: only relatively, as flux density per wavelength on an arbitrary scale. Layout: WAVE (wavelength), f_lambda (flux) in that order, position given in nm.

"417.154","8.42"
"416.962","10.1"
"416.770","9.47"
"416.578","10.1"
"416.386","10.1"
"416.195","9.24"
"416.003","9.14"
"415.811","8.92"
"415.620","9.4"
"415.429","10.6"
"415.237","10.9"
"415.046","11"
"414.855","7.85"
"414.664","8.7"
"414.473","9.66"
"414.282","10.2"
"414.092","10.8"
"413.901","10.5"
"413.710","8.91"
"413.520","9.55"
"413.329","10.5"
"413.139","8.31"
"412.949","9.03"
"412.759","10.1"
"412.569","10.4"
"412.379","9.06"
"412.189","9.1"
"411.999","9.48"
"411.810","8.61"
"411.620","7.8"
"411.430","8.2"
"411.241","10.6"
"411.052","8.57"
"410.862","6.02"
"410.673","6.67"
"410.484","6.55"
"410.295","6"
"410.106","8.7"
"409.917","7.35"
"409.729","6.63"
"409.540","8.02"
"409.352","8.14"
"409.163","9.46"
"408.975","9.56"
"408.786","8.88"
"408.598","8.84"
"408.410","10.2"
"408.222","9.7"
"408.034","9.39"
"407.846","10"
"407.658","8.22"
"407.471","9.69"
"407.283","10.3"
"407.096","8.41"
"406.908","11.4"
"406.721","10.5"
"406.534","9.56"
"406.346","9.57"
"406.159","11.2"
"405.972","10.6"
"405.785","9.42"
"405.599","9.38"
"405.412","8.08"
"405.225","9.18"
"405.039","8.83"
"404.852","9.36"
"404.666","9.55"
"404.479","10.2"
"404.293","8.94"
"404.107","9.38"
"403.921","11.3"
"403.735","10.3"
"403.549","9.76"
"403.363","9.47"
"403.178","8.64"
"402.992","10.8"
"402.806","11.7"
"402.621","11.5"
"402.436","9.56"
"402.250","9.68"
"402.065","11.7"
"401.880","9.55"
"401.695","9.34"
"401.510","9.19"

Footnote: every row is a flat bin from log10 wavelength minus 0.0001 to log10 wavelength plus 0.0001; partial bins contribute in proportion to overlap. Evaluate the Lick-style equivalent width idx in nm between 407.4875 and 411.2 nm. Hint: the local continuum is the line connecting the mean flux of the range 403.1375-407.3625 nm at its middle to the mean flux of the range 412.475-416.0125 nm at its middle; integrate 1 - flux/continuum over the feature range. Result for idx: 0.536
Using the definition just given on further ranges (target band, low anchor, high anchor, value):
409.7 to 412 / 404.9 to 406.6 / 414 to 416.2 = 0.450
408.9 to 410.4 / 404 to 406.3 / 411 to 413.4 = 0.222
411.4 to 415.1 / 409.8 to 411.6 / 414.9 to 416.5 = -0.271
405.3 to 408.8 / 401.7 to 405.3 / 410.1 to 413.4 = -0.122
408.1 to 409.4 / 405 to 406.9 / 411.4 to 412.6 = 0.008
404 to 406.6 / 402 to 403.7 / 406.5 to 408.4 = 0.122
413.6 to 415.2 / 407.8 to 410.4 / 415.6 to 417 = -0.078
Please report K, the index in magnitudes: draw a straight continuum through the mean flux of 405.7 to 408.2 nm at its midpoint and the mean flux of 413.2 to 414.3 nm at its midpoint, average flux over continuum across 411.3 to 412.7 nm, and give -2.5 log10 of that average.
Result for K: 0.11 mag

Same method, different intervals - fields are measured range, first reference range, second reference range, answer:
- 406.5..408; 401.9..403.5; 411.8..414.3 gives 0.03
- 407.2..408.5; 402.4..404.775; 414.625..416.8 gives 0.03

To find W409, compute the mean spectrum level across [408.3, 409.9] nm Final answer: 8.66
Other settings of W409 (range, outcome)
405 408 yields 9.66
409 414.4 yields 8.71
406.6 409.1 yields 9.62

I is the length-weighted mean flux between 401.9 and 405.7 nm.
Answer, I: 9.86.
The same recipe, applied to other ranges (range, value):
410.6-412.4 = 8.4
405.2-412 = 8.87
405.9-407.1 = 10.3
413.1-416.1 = 9.71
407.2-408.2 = 9.52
